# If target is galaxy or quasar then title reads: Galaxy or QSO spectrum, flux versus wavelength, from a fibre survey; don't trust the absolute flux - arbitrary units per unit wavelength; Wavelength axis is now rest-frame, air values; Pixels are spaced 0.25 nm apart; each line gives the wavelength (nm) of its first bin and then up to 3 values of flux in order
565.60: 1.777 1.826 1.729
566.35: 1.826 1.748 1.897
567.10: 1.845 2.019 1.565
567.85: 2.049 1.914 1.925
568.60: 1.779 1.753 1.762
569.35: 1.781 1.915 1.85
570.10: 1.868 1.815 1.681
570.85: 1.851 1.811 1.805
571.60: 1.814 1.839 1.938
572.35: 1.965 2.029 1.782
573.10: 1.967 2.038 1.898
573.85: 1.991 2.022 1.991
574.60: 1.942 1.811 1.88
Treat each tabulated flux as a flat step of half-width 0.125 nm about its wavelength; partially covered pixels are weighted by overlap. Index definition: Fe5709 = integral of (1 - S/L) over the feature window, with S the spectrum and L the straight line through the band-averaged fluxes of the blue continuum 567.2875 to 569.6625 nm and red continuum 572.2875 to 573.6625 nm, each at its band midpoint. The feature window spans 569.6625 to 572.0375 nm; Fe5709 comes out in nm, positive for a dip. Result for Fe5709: 0.10 nm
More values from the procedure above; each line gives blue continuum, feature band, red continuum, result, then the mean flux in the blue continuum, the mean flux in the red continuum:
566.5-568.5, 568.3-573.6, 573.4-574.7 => 0.19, 1.87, 1.97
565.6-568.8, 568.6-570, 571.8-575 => 0.05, 1.84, 1.94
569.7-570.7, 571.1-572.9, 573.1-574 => 0.02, 1.81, 1.98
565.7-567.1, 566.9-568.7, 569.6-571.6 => -0.06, 1.81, 1.82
